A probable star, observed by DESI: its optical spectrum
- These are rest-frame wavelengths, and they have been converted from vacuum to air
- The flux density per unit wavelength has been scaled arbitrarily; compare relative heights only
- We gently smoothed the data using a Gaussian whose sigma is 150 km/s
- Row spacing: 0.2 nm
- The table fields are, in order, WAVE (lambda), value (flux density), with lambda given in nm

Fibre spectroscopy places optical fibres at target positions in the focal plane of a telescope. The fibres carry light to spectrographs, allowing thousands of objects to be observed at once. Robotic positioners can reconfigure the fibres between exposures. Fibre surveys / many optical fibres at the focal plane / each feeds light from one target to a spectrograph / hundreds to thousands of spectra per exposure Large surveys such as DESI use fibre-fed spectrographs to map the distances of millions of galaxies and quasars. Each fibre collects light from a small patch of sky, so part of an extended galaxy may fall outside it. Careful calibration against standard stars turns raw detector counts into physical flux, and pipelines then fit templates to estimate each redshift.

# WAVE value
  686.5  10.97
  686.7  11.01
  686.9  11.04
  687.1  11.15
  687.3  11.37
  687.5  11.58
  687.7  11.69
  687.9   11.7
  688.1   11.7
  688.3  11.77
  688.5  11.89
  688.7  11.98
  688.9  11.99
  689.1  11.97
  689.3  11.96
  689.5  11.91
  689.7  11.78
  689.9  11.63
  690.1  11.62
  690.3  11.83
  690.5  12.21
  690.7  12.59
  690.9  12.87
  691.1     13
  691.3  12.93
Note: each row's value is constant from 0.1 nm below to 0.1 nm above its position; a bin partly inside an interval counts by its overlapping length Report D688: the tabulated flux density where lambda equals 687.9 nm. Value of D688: 11.7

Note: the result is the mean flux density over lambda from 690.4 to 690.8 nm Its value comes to 12.4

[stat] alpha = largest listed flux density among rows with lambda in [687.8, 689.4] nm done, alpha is 11.99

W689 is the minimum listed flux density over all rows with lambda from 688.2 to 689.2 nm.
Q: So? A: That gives 11.77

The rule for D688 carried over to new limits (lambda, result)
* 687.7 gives 11.69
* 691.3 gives 12.93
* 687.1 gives 11.15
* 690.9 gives 12.87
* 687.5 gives 11.58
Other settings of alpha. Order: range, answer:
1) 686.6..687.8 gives 11.69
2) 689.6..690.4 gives 11.83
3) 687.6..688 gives 11.7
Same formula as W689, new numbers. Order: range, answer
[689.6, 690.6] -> 11.62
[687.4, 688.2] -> 11.58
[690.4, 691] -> 12.21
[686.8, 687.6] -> 11.04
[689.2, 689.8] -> 11.78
